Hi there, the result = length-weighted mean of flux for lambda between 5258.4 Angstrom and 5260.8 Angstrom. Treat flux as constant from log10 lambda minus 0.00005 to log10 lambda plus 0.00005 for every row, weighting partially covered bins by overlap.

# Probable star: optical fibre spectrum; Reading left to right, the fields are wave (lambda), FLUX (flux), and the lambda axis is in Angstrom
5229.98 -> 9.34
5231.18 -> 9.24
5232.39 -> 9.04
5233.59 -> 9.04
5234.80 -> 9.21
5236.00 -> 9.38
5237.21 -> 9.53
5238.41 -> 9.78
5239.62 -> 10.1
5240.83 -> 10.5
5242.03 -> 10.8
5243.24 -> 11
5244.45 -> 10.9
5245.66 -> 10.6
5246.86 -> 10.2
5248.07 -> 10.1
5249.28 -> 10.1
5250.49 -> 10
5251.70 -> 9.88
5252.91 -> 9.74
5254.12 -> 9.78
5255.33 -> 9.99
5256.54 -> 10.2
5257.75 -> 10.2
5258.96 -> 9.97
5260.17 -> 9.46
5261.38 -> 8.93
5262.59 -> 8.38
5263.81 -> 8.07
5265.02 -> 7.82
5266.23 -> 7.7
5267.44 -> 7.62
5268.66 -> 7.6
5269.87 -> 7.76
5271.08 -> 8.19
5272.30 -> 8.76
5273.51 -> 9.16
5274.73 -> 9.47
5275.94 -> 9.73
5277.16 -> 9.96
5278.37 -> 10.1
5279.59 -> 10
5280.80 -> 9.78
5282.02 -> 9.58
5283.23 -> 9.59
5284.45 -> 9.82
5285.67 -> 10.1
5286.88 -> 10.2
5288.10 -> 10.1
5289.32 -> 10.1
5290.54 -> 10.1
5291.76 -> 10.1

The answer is 9.71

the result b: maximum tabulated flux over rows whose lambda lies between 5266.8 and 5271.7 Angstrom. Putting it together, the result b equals 8.19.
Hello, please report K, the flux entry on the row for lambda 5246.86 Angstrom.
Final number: 10.2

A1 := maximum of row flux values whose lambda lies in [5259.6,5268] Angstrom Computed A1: 9.46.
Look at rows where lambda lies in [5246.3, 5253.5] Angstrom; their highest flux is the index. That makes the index 10.2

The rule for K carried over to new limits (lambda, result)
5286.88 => 10.2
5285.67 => 10.1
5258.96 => 9.97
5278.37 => 10.1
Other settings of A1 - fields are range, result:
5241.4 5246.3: 11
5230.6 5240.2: 10.1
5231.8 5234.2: 9.04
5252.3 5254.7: 9.78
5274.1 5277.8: 9.96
